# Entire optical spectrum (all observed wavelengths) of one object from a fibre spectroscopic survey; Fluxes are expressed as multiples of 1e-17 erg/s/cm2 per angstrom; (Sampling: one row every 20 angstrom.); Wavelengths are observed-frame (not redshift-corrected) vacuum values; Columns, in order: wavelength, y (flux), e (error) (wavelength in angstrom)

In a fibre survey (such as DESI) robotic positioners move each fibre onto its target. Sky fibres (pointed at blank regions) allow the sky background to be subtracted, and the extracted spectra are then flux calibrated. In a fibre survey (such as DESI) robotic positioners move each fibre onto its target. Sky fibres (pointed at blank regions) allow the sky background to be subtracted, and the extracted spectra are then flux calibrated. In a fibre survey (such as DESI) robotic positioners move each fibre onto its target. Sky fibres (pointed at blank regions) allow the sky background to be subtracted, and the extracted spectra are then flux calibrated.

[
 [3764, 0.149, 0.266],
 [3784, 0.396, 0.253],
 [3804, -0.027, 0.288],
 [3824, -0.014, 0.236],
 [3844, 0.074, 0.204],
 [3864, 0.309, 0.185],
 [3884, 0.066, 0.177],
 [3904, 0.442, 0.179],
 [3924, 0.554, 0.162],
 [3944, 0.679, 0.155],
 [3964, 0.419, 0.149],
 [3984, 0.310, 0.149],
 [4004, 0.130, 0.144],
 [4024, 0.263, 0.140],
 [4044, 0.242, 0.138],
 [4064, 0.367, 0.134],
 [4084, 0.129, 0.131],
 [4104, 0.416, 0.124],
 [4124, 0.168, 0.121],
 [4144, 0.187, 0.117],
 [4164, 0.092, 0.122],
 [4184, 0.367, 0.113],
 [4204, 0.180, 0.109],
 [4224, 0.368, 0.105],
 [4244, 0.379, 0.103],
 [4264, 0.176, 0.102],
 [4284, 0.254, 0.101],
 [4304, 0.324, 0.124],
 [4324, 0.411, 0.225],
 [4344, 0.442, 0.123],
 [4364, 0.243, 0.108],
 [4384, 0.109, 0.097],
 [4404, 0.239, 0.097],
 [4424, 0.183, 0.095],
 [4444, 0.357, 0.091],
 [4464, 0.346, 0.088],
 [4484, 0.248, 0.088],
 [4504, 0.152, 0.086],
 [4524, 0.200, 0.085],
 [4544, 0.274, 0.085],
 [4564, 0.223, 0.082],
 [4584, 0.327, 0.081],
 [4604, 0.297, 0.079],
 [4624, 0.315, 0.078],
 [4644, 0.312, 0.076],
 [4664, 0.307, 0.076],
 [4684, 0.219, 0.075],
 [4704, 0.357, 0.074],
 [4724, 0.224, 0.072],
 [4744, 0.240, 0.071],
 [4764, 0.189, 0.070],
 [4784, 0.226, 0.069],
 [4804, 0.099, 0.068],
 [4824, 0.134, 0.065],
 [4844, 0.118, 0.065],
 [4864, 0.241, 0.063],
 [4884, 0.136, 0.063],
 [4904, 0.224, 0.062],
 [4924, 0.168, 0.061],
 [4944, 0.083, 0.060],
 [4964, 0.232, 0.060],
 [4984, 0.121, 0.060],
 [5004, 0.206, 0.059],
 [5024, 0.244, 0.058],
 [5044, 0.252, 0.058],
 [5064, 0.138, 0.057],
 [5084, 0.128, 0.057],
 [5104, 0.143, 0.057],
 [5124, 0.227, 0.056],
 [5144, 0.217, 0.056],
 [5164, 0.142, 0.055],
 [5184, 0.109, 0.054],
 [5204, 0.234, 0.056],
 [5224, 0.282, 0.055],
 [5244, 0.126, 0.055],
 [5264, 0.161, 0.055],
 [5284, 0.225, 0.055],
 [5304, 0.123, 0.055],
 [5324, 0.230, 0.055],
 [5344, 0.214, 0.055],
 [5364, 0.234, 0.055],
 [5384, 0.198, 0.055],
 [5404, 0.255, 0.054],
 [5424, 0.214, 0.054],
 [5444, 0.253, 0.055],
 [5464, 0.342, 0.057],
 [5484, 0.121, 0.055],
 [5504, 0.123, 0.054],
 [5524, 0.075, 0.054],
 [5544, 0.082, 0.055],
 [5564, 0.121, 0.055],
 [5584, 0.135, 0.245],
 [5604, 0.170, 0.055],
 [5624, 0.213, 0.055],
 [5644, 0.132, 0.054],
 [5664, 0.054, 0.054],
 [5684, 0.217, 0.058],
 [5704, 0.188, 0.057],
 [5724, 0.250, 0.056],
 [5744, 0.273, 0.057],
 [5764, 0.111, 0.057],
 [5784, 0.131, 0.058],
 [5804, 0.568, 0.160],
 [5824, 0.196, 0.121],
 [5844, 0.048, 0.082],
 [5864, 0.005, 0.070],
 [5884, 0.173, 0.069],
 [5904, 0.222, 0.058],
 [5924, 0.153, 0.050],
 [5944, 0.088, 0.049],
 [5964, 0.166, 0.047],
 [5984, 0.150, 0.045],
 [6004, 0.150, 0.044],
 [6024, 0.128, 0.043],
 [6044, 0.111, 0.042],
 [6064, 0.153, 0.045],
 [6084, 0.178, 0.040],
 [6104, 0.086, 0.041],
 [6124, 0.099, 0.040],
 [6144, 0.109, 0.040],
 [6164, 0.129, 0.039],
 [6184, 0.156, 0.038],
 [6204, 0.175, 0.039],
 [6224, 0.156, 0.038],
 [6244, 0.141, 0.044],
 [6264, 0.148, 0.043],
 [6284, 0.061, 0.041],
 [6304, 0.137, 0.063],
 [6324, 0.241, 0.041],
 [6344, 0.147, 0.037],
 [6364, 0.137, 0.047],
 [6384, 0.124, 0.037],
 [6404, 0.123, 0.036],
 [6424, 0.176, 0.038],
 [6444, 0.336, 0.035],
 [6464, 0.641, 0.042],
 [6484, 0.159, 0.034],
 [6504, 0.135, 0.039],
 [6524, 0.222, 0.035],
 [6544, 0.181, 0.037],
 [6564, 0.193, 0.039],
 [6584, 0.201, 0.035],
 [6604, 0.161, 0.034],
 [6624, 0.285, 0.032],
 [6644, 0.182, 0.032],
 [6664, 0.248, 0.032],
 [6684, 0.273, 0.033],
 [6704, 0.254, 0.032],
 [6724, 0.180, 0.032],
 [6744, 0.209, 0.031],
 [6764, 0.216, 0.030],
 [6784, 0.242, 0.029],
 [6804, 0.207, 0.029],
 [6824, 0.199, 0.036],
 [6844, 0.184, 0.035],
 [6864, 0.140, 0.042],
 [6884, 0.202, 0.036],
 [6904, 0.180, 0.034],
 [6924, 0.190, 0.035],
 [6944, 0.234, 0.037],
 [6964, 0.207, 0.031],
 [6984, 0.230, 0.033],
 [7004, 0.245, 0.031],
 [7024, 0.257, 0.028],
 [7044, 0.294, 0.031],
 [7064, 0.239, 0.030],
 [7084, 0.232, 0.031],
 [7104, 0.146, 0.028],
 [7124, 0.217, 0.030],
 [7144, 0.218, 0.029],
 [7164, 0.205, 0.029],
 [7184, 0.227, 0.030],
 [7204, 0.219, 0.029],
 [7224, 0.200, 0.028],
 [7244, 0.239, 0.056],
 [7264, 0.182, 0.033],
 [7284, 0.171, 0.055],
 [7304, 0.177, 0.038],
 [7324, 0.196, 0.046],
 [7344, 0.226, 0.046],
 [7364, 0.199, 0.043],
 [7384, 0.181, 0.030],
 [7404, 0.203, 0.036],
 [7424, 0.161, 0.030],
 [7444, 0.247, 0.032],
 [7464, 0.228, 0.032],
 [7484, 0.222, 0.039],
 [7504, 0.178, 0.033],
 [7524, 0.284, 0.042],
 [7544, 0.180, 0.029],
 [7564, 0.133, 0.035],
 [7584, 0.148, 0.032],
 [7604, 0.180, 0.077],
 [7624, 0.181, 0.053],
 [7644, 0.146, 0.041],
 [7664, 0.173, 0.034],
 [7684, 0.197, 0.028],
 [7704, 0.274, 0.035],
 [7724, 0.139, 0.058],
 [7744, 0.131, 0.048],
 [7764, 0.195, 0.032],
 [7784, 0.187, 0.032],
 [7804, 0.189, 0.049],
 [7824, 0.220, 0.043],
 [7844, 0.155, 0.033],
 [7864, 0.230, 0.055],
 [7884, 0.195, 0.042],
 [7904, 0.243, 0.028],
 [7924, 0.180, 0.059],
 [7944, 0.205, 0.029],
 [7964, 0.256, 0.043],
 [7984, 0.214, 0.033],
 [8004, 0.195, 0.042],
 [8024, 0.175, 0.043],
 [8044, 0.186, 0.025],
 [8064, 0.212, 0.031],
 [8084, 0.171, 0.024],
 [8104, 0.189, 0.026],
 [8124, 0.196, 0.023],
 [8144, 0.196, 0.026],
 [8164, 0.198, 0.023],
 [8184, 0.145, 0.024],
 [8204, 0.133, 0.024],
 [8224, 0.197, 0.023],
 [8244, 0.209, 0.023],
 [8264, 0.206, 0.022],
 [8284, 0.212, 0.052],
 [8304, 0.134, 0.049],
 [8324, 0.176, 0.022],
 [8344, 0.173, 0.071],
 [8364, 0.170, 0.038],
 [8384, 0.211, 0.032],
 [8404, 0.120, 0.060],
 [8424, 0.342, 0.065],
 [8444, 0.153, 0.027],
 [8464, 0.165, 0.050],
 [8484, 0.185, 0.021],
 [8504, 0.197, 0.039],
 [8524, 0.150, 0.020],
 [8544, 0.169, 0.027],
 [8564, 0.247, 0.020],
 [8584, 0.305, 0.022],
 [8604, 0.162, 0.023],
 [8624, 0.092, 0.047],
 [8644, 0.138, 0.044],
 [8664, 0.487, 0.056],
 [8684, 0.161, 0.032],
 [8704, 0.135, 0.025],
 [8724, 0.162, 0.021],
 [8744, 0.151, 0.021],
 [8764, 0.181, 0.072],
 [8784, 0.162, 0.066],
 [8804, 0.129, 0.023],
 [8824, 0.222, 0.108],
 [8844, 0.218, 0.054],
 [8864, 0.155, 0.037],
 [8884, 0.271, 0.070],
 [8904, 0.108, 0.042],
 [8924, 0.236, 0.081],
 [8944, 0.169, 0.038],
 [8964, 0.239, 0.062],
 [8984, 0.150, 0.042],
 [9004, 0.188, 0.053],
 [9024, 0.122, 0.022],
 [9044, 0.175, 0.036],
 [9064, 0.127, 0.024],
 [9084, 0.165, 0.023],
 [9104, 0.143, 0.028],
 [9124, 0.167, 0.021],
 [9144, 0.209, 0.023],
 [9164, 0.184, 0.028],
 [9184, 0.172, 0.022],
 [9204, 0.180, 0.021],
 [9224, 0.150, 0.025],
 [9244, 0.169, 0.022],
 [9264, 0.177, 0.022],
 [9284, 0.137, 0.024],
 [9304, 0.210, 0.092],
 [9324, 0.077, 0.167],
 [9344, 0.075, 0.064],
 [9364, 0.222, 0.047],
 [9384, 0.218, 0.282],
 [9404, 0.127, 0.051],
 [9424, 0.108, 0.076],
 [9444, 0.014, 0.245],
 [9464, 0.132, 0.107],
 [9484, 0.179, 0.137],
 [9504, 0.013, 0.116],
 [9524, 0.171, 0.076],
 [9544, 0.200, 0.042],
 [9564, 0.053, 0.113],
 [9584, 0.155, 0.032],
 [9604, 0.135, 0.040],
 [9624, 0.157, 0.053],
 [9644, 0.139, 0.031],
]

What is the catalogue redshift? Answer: 0.732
